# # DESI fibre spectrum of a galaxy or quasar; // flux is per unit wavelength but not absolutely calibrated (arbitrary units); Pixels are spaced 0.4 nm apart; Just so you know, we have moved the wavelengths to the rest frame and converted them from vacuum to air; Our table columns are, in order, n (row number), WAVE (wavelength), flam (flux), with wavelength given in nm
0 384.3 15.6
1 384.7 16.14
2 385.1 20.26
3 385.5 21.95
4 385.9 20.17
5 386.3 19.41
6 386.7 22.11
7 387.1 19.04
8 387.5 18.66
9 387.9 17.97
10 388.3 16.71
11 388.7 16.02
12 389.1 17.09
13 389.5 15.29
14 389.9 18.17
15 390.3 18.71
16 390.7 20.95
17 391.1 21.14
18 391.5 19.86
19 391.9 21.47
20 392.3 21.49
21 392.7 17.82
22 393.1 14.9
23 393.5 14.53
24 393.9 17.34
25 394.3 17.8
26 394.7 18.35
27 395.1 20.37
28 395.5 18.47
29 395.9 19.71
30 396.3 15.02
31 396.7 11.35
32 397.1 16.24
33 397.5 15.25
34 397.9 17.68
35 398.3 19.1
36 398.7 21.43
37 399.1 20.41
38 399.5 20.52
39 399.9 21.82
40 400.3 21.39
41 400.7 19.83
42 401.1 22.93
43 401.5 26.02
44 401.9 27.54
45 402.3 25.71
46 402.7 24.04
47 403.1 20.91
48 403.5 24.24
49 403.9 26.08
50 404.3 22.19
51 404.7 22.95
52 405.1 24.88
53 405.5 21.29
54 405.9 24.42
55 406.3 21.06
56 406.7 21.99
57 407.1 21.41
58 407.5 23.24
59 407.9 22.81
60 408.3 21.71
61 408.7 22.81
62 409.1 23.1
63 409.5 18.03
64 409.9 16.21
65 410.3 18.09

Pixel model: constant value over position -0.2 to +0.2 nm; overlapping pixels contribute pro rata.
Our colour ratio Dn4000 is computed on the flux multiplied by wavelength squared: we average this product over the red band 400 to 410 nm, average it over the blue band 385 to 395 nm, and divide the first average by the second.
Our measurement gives 1.31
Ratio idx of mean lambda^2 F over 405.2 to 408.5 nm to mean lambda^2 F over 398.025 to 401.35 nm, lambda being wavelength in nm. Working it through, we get 1.10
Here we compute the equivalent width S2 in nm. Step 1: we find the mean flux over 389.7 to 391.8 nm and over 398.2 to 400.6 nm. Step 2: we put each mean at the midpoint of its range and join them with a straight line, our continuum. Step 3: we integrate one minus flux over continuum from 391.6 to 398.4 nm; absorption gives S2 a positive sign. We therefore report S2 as 0.95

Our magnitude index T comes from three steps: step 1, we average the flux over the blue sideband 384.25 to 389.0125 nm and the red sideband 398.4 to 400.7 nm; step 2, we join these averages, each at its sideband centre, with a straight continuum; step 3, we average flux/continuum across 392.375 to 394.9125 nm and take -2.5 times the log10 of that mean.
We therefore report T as 0.17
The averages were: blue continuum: 18.7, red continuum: 20.9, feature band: 17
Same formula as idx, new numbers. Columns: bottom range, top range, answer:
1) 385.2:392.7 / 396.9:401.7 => 1.11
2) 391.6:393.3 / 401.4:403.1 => 1.40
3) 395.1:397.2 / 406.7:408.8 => 1.43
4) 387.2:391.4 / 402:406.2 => 1.41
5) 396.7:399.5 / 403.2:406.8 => 1.33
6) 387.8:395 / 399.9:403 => 1.38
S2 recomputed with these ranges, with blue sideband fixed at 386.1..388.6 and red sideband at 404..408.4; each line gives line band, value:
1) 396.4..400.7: 0.54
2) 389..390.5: 0.16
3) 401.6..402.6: -0.21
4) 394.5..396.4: 0.18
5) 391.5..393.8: 0.20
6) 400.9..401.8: -0.13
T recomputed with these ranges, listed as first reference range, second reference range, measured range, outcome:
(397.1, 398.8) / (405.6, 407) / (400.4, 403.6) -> -0.186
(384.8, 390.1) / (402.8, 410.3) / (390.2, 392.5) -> -0.073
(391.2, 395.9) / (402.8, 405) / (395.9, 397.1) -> 0.322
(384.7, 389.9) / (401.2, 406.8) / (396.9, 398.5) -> 0.269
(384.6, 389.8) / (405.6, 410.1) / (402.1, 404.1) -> -0.162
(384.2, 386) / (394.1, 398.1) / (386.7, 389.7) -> 0.050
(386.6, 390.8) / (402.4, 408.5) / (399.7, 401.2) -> 0.005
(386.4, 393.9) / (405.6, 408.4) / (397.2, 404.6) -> -0.051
